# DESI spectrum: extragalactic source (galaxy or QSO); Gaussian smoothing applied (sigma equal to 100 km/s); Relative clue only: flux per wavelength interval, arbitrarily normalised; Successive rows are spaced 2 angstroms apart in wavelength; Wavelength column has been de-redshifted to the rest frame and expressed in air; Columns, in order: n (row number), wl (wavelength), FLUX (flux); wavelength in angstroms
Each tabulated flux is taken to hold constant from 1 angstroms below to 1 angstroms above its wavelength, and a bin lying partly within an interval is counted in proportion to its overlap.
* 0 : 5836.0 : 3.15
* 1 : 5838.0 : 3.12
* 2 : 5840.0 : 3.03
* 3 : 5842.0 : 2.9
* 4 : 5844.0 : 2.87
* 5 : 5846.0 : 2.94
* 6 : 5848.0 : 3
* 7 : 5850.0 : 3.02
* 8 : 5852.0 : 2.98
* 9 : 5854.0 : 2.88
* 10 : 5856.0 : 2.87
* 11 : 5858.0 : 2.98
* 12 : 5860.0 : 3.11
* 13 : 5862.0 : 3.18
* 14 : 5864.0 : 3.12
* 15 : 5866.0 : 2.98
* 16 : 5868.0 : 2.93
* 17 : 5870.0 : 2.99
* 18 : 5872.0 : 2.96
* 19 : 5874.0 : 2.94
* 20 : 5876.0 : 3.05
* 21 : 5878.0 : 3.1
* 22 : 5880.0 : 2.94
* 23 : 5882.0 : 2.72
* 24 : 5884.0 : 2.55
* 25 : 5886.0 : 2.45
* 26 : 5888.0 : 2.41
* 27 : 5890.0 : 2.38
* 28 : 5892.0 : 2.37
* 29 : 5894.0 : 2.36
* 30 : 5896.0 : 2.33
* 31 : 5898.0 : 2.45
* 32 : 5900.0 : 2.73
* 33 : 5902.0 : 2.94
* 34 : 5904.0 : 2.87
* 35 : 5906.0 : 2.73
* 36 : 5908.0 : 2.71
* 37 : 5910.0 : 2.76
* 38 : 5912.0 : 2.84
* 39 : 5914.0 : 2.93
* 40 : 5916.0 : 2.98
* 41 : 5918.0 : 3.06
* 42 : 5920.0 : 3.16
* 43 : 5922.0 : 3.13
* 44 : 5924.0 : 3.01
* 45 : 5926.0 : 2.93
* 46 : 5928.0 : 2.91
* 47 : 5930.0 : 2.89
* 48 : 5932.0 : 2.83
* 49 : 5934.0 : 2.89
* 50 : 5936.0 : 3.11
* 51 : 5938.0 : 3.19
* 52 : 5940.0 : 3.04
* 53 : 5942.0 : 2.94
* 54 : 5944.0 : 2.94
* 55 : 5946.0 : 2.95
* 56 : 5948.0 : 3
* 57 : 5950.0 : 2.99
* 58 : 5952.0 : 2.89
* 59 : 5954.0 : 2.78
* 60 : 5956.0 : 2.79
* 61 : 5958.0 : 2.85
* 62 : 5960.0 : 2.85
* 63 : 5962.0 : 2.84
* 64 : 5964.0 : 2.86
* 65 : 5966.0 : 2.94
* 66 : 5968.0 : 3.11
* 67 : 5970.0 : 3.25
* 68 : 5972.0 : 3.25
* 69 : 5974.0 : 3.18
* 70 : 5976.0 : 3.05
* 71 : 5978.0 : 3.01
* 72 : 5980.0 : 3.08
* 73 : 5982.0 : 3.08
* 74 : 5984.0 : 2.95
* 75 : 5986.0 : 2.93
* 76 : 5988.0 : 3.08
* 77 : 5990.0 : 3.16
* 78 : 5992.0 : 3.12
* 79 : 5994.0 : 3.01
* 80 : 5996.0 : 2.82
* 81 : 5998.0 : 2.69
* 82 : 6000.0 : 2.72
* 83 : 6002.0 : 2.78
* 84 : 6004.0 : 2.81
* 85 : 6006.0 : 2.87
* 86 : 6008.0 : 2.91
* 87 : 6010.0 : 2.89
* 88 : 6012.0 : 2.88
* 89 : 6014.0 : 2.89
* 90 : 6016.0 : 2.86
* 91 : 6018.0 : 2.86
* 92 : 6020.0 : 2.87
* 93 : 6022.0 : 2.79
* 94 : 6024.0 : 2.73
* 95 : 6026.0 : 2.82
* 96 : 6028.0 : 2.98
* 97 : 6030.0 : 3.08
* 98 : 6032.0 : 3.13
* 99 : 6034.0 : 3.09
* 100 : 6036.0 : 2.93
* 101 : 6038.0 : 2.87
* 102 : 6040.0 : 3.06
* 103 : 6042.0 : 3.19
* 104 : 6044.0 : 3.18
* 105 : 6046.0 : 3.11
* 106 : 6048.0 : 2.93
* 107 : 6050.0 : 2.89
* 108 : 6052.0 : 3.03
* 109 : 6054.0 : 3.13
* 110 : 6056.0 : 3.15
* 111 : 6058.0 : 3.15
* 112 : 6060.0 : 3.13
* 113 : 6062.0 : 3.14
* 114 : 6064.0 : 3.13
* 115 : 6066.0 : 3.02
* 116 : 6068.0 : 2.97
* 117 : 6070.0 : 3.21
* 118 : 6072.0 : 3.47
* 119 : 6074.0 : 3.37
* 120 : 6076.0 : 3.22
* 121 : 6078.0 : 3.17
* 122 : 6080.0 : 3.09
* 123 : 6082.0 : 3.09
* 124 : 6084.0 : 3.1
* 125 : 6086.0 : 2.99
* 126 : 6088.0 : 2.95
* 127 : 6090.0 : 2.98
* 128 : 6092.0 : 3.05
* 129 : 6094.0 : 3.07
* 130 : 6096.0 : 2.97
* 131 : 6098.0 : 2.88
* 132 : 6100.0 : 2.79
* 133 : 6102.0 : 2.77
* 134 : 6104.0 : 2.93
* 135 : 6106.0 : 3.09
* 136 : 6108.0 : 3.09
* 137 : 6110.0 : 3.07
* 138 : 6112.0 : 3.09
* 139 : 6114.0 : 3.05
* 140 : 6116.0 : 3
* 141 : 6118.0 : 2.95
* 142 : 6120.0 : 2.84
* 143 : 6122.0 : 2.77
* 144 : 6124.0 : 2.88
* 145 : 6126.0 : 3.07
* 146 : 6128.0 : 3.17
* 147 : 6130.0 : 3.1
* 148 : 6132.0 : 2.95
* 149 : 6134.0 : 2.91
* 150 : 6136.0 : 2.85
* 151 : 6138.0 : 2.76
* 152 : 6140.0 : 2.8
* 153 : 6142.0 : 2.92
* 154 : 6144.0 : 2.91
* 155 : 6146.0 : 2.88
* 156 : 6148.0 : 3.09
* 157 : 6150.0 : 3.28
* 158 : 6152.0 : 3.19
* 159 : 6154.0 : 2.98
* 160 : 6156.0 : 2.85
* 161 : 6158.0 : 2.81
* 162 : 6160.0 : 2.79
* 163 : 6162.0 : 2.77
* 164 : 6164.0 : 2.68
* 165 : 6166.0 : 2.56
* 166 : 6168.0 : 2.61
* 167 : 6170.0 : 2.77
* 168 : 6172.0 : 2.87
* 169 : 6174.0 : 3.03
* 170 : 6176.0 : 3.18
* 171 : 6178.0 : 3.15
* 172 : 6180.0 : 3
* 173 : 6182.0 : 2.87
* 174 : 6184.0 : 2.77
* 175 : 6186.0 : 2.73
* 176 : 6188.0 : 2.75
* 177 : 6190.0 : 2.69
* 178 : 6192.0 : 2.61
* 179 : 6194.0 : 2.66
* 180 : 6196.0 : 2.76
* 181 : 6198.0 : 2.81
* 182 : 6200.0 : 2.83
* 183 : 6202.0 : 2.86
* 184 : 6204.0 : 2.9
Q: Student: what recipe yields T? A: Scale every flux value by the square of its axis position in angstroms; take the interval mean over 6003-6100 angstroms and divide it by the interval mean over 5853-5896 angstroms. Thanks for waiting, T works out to 1.1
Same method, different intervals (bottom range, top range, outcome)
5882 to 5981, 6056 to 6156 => 1.12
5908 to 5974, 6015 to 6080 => 1.07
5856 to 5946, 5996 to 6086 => 1.10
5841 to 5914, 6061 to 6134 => 1.16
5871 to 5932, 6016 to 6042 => 1.10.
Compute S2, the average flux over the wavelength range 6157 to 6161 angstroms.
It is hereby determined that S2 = 2.8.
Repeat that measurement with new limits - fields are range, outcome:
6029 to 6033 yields 3.1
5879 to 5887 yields 2.67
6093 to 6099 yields 2.97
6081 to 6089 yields 3.03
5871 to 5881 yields 3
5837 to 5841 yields 3.08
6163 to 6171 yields 2.66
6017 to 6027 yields 2.81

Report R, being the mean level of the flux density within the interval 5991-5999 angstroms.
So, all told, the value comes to 2.91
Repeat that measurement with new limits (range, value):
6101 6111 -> 2.99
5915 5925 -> 3.07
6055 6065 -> 3.14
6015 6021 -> 2.86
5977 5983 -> 3.06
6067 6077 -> 3.25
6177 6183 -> 3.01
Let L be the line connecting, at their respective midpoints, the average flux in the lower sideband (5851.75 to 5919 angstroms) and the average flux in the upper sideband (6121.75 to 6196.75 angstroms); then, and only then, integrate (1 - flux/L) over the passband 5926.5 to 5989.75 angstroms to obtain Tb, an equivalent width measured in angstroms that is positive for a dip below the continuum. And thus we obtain -3.5 angstroms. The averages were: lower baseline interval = 2.81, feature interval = 2.98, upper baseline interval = 2.88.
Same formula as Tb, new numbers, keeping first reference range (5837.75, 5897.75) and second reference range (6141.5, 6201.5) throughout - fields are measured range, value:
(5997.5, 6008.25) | 0.2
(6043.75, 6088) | -4.1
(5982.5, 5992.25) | -0.7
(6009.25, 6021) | -0.1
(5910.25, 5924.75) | -0.8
